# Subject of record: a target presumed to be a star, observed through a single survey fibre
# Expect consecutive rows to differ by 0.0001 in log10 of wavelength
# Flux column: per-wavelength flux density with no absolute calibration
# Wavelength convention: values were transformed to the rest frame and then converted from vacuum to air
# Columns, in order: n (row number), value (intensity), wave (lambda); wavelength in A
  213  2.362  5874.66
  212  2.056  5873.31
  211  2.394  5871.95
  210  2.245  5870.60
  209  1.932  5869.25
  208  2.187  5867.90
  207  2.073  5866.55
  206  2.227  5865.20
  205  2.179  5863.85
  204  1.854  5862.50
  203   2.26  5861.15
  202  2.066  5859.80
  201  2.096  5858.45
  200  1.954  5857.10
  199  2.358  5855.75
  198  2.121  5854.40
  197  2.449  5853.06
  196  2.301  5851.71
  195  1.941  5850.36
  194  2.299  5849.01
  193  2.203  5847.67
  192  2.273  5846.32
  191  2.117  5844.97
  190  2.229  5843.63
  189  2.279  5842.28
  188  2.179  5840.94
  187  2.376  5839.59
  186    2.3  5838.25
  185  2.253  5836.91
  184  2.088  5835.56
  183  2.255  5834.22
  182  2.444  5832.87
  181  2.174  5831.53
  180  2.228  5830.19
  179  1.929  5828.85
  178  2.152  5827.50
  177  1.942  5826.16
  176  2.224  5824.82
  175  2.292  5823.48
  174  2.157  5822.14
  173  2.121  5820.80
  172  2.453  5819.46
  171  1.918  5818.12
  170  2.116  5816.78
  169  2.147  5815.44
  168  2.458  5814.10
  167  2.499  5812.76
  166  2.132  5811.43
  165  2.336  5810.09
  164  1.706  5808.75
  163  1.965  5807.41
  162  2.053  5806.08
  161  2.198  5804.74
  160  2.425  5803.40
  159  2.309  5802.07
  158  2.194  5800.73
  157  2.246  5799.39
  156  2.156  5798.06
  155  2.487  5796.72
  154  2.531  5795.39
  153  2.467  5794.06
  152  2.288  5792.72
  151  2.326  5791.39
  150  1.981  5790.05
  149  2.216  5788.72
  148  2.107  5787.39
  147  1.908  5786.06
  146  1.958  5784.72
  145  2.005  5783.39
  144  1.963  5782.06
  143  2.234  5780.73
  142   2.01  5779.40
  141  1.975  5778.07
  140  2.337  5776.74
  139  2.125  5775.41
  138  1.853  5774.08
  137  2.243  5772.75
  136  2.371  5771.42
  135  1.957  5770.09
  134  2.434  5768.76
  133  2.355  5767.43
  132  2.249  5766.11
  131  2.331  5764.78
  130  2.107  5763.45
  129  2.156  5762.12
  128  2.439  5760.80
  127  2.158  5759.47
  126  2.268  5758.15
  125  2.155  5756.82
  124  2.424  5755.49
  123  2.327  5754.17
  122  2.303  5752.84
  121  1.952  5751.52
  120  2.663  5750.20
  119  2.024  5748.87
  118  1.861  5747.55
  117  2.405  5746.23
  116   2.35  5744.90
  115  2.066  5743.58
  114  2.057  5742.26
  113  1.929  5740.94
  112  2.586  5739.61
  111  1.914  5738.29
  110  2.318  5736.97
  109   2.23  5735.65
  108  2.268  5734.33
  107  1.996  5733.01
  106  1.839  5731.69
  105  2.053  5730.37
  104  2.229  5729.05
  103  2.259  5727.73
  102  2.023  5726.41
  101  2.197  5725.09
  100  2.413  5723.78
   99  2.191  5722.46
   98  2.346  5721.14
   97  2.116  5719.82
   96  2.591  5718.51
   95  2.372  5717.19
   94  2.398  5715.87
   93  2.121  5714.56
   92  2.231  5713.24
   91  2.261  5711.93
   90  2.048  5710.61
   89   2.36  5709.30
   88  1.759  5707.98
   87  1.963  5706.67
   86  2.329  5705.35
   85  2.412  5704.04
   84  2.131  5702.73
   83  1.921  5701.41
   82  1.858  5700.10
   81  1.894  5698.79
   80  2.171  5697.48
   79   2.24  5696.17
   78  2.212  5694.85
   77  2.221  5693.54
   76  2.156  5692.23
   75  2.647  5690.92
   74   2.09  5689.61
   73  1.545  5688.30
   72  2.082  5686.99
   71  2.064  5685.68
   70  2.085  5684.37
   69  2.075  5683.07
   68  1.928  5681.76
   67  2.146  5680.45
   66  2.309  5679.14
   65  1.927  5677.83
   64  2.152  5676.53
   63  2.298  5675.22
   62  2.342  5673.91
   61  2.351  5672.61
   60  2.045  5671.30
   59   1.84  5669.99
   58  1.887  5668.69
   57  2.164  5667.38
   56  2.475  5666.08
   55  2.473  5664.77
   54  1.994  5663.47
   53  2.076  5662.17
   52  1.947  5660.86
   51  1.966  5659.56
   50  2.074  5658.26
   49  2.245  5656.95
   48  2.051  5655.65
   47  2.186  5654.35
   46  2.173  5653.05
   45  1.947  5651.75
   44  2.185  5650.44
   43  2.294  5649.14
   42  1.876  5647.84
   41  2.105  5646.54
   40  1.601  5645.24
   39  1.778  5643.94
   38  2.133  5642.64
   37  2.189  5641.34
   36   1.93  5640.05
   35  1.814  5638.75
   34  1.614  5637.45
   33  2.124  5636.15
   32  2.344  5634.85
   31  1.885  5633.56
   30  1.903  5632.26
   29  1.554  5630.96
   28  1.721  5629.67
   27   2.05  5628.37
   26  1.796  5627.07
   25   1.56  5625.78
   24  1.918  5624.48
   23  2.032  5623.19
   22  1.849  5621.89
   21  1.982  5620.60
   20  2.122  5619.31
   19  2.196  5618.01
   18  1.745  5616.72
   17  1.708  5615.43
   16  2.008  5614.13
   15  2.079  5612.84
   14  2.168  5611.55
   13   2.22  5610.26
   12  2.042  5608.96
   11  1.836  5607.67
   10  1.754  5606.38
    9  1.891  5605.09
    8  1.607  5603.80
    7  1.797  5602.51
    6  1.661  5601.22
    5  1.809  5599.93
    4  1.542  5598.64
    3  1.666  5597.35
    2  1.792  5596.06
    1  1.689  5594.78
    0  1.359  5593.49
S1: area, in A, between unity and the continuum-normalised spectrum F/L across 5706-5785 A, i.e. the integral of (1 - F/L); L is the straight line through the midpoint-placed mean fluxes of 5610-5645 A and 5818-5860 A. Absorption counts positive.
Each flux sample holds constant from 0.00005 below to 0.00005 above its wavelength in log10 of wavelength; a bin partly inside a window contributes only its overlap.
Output -4.0 A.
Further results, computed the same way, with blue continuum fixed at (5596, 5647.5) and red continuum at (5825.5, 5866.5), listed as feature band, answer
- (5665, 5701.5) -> -2.8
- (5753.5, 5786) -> -1.5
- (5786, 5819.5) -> -1.4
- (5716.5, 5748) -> -2.5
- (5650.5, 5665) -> -1.2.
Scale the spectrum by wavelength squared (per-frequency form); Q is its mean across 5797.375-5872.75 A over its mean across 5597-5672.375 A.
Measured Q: 1.19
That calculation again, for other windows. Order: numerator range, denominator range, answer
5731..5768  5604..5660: 1.17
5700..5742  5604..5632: 1.18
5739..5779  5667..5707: 1.07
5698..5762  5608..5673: 1.13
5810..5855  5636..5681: 1.13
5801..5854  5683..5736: 1.06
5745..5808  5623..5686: 1.13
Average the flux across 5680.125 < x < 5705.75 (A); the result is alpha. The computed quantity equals 2.11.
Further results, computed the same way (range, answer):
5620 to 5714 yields 2.06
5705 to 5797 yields 2.19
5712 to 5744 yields 2.2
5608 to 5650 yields 1.95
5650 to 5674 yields 2.12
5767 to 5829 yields 2.18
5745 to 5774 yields 2.24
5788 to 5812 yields 2.22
